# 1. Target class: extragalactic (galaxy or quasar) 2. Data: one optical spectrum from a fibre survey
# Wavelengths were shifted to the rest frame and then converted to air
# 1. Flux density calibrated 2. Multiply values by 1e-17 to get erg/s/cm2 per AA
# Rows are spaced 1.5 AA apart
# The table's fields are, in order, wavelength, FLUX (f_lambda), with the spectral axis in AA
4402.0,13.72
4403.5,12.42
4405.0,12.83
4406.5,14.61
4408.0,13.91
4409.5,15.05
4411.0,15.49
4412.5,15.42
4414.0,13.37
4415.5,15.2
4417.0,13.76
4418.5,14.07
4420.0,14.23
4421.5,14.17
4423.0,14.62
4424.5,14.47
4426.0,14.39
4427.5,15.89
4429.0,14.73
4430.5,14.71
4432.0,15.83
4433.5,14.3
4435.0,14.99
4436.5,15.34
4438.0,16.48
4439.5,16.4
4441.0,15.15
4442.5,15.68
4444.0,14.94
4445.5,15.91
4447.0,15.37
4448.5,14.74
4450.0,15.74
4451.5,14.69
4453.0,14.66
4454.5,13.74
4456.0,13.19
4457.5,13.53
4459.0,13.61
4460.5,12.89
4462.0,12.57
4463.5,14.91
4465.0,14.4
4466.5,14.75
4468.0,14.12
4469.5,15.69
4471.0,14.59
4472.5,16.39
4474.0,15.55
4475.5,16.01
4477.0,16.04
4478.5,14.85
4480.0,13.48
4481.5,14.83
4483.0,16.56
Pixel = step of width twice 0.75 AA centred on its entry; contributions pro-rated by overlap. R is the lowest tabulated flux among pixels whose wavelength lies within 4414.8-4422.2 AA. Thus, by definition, 13.76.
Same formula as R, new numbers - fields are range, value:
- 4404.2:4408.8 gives 12.83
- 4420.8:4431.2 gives 14.17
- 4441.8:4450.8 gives 14.74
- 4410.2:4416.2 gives 13.37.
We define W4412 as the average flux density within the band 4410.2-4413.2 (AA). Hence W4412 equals 15.4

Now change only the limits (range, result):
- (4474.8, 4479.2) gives 15.6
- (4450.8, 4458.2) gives 14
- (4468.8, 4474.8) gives 15.6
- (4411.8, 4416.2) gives 14.6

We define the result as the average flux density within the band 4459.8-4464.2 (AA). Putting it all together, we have 13.4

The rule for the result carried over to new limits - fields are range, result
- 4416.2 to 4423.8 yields 14.2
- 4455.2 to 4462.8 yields 13.2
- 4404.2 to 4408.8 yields 13.8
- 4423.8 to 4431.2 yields 14.8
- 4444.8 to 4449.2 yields 15.3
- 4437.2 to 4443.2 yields 15.9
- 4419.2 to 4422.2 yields 14.2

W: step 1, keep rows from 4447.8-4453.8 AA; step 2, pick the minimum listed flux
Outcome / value 14.66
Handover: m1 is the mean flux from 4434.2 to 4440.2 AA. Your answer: 15.8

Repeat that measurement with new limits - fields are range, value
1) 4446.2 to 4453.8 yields 15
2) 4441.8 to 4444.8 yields 15.3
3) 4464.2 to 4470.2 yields 14.7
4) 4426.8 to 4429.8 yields 15.3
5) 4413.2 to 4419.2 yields 14.1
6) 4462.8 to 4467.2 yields 14.7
